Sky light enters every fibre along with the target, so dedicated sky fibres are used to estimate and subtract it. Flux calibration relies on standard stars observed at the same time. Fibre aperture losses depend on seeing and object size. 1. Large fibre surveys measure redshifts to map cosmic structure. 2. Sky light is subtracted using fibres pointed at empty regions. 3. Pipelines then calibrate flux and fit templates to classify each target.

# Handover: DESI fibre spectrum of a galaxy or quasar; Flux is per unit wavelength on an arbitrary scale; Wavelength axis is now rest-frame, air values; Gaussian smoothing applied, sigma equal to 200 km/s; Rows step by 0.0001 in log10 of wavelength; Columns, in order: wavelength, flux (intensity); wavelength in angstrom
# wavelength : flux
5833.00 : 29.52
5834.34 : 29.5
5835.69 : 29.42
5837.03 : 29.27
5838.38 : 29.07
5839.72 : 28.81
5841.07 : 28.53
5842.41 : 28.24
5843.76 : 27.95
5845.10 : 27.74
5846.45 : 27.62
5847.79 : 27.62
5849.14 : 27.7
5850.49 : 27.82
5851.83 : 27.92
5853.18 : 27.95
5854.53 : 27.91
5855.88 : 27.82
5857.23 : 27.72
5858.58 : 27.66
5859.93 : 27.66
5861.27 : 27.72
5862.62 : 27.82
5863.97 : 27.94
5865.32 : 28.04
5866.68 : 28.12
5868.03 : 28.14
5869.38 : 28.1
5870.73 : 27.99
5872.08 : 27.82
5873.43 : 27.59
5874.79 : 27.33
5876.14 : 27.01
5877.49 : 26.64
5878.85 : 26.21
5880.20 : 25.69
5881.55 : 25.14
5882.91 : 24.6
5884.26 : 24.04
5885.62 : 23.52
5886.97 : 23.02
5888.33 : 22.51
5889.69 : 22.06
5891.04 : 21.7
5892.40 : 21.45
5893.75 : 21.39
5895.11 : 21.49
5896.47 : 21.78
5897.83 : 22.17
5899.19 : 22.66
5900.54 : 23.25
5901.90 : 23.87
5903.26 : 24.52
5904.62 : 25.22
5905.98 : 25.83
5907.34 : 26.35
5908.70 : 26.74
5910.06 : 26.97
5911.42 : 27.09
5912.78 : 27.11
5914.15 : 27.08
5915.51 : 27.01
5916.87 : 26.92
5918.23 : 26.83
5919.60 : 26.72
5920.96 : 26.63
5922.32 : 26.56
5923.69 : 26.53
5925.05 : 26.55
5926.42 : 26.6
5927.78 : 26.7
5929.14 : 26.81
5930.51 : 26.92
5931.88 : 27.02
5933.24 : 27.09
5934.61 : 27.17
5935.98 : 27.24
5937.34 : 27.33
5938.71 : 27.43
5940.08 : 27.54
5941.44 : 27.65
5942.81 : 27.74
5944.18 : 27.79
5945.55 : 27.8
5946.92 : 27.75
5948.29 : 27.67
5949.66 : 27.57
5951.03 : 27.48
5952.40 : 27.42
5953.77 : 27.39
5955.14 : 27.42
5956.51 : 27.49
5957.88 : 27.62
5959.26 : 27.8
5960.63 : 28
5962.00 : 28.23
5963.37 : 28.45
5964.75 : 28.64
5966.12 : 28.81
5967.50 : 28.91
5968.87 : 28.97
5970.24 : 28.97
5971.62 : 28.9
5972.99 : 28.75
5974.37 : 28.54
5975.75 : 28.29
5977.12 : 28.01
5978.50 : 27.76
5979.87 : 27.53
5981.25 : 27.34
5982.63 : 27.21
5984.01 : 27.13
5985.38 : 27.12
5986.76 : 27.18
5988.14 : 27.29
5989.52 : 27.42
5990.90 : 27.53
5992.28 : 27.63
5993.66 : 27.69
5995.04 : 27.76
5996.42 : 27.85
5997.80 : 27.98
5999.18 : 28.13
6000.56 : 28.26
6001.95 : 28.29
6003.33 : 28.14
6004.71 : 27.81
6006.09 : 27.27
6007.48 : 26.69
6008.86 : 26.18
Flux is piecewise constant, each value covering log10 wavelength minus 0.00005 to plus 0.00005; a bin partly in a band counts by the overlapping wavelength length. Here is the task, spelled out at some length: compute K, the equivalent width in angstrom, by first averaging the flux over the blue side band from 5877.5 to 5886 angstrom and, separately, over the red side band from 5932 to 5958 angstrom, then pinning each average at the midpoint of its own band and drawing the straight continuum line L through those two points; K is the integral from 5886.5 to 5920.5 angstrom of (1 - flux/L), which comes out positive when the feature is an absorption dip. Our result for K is 1.9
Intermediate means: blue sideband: 25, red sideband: 27.5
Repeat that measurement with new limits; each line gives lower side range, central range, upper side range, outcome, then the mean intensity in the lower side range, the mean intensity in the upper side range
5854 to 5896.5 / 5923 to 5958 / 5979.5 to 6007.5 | -0.7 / 25.8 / 27.6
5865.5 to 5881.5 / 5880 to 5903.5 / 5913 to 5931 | 3.6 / 27.3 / 26.8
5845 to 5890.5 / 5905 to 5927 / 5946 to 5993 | 0.5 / 26.7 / 27.9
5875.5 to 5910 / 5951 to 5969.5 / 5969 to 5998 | -0.8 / 24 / 27.8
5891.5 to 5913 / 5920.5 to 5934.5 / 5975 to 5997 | -0.9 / 24.2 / 27.5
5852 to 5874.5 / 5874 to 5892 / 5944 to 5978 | 2.2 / 27.9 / 28.1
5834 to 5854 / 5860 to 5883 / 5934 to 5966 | 0.7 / 28.3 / 27.7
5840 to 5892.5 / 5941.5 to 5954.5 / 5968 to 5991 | 0.0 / 26.7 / 27.9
